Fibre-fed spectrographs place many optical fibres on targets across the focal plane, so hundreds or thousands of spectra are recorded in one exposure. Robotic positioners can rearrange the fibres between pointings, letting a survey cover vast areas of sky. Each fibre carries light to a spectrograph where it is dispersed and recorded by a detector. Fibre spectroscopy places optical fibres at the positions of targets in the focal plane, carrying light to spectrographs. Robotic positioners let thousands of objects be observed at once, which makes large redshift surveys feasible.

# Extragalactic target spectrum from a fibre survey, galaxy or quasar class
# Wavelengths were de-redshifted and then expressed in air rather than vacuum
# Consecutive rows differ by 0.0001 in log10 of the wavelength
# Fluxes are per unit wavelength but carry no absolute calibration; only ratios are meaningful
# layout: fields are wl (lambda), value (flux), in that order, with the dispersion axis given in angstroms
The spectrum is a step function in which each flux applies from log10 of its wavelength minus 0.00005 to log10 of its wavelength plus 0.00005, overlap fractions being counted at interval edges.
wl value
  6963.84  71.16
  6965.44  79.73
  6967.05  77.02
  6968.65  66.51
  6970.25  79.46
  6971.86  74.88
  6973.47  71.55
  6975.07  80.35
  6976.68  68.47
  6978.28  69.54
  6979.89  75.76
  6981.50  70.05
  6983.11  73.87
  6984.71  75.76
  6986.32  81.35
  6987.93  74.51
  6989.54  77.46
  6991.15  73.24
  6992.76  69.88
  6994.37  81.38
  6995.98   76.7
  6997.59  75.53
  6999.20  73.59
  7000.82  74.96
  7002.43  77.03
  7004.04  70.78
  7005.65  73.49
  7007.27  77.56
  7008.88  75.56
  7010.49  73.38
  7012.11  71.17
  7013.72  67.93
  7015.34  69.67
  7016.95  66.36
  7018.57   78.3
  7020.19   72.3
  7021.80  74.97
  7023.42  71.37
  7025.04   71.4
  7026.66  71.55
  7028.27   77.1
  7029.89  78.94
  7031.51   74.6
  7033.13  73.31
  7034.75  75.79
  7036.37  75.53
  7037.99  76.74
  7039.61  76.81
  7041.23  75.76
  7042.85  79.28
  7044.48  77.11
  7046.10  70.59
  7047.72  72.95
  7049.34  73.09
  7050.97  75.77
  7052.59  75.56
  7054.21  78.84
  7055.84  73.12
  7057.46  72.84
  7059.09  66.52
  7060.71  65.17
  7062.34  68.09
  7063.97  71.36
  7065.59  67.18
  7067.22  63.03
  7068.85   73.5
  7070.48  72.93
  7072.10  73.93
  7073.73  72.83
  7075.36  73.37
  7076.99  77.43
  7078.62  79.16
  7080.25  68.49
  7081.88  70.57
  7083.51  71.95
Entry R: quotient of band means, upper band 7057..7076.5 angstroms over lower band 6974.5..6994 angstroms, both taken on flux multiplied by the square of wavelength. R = 1.0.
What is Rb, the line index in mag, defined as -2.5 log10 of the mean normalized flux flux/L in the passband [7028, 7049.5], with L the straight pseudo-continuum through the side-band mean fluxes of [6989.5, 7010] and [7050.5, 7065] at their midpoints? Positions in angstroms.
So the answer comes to -0.04 mag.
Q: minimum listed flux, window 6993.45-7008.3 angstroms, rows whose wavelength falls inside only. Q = 70.78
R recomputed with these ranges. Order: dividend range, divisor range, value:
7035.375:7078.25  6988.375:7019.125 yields 1.01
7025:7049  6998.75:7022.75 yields 1.04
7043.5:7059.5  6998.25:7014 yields 1.01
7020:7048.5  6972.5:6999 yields 1.02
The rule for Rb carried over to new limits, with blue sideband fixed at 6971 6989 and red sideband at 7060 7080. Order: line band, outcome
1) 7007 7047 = -0.02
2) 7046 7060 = -0.02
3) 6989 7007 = -0.02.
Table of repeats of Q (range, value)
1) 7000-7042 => 66.36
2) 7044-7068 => 63.03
